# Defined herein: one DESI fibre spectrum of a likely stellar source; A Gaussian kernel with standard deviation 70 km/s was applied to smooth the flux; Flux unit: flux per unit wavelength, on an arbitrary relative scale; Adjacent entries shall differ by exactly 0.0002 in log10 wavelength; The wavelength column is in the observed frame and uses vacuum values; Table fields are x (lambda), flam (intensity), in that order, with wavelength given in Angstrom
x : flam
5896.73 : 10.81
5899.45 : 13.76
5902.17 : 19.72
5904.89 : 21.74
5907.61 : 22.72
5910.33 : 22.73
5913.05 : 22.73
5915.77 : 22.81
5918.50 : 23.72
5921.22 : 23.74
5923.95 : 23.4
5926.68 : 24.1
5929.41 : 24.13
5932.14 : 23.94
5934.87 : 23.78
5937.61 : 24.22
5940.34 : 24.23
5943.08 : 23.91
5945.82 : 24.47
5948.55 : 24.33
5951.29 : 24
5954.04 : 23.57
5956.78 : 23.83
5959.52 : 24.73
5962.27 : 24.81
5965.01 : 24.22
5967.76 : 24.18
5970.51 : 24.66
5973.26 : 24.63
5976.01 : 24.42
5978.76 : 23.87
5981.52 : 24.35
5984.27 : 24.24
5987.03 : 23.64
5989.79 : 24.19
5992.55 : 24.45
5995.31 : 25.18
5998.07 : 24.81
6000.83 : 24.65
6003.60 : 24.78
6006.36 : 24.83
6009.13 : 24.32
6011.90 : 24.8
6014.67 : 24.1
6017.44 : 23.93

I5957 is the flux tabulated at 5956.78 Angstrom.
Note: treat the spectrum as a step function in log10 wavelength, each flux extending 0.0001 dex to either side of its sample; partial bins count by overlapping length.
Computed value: 23.83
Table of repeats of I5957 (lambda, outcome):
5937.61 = 24.22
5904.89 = 21.74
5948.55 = 24.33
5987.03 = 23.64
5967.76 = 24.18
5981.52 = 24.35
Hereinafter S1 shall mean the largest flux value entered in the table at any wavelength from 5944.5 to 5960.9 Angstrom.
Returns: 24.73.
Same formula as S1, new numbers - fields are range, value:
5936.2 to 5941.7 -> 24.23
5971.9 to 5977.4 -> 24.63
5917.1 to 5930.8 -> 24.13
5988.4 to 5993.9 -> 24.45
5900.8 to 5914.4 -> 22.73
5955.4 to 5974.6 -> 24.81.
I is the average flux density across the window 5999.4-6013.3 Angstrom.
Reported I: 24.7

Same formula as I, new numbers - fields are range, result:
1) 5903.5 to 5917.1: 22.5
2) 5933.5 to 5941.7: 24.1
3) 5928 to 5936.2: 24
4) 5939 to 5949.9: 24.2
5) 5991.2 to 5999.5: 24.8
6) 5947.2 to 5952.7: 24.1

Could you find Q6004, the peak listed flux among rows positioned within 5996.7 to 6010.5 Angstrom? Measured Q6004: 24.83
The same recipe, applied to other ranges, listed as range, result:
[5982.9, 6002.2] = 25.18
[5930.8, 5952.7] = 24.47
